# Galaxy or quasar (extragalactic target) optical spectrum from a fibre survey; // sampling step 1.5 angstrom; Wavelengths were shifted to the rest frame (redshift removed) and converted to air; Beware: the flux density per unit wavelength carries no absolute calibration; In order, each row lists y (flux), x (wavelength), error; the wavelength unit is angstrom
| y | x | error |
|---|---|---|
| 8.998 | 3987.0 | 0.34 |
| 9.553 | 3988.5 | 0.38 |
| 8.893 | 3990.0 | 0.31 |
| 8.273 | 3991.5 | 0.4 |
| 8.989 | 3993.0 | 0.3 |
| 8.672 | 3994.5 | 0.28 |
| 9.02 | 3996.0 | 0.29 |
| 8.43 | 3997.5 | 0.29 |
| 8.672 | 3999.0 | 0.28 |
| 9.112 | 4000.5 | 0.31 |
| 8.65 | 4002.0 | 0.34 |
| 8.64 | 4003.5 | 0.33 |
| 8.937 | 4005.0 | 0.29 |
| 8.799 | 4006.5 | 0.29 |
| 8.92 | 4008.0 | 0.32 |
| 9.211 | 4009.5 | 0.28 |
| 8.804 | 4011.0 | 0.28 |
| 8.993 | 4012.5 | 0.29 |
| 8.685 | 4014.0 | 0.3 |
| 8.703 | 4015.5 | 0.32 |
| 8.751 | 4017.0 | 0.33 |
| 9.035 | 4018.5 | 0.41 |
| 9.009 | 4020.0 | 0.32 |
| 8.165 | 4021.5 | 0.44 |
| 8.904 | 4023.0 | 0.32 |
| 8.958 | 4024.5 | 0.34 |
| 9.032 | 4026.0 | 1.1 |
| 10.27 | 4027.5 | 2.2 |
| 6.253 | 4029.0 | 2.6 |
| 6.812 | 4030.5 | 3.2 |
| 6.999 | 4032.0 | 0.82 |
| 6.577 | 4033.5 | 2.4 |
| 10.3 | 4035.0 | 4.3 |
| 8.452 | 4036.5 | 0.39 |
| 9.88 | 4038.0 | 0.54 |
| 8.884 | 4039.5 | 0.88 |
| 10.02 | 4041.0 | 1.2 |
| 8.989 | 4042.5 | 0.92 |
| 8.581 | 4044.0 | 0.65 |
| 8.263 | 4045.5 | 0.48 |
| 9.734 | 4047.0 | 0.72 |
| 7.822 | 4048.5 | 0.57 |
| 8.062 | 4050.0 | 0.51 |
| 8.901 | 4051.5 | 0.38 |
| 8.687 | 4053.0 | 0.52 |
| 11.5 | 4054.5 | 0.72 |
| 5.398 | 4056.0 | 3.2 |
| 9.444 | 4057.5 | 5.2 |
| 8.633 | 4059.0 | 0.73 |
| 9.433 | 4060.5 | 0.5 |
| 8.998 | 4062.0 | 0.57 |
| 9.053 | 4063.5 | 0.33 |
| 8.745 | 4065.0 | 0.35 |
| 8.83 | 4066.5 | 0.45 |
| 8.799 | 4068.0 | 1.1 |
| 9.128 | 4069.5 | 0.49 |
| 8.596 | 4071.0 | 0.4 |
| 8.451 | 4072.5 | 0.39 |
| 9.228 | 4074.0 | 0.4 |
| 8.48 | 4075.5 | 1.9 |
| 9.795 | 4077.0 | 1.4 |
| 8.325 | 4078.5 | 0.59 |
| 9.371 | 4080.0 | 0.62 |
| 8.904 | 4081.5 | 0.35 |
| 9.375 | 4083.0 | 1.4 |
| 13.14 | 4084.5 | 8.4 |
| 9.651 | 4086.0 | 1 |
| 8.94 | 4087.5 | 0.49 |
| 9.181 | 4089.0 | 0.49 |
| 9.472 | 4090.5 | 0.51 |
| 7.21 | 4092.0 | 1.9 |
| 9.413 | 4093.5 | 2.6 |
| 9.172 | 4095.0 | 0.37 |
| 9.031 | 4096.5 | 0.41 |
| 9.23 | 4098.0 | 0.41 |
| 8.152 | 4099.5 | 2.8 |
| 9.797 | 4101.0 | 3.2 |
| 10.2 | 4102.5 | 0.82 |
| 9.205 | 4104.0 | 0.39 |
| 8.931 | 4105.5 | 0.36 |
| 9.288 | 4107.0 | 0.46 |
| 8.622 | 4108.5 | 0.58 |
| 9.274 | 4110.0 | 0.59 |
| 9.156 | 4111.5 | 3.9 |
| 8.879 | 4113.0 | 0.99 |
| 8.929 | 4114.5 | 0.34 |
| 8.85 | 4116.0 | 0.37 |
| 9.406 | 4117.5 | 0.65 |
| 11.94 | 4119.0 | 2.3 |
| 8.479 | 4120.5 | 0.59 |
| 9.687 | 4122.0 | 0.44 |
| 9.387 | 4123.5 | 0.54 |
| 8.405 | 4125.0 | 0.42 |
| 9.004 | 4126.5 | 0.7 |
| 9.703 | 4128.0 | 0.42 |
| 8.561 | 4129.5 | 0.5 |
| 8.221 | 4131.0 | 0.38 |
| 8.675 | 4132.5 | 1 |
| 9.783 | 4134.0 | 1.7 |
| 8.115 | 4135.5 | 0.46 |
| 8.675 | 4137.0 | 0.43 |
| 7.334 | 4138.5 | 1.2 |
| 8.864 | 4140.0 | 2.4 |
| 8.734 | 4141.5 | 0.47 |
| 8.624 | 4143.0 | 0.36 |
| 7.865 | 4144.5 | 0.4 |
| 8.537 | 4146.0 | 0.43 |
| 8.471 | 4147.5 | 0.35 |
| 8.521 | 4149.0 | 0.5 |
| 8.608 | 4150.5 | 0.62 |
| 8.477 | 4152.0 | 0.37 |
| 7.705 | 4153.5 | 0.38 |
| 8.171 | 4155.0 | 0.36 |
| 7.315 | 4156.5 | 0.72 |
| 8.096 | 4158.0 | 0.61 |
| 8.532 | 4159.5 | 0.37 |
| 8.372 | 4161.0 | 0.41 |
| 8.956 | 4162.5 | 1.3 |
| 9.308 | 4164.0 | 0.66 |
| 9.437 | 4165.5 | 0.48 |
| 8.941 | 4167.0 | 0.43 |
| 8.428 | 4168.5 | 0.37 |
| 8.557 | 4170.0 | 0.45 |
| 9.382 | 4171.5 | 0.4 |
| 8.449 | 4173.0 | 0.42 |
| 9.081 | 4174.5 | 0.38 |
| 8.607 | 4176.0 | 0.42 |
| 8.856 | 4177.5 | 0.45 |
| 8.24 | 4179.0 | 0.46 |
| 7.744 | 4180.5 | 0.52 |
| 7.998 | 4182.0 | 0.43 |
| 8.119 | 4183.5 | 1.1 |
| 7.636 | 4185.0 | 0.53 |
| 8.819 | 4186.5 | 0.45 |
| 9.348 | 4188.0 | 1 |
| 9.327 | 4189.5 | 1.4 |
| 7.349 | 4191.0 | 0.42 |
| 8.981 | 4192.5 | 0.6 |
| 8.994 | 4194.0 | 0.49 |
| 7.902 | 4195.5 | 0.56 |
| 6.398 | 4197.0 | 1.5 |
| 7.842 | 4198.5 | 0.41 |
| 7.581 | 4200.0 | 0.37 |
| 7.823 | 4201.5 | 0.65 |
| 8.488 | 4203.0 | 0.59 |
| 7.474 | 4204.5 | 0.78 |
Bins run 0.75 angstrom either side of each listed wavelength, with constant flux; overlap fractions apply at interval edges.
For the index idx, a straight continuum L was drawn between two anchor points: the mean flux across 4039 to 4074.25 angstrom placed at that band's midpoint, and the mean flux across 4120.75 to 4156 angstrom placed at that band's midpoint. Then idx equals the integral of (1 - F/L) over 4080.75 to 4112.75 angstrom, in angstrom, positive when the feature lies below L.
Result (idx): -2.1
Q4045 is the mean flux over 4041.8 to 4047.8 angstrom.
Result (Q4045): 8.88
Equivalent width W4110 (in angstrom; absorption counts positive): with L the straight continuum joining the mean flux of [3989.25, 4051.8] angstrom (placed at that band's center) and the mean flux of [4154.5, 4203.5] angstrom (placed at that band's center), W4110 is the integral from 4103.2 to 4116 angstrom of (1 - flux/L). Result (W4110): -0.76 angstrom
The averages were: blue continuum 8.69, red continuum 8.4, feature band 9.03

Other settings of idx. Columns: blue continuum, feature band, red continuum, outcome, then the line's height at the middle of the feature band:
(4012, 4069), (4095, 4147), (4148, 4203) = -2.9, 8.51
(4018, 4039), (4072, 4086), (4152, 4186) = -1.7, 8.47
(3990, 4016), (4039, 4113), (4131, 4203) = -3.6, 8.63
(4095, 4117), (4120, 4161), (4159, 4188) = 1.5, 8.86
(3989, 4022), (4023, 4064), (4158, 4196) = 0.4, 8.76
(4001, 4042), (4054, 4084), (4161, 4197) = -1.0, 8.66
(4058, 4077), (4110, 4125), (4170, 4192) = -1.1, 8.73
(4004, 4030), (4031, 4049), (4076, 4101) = 0.5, 8.93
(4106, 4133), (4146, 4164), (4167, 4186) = 0.8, 8.71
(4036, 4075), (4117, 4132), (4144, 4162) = -1.5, 8.42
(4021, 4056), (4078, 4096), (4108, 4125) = -0.6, 9.05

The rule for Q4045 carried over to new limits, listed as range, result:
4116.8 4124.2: 9.78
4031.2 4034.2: 6.79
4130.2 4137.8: 8.68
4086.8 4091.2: 9.2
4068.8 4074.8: 8.85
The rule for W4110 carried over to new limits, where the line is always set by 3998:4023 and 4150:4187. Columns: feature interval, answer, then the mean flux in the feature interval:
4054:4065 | -0.18 angstrom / 8.85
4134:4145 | 0.14 angstrom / 8.43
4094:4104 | -0.74 angstrom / 9.26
